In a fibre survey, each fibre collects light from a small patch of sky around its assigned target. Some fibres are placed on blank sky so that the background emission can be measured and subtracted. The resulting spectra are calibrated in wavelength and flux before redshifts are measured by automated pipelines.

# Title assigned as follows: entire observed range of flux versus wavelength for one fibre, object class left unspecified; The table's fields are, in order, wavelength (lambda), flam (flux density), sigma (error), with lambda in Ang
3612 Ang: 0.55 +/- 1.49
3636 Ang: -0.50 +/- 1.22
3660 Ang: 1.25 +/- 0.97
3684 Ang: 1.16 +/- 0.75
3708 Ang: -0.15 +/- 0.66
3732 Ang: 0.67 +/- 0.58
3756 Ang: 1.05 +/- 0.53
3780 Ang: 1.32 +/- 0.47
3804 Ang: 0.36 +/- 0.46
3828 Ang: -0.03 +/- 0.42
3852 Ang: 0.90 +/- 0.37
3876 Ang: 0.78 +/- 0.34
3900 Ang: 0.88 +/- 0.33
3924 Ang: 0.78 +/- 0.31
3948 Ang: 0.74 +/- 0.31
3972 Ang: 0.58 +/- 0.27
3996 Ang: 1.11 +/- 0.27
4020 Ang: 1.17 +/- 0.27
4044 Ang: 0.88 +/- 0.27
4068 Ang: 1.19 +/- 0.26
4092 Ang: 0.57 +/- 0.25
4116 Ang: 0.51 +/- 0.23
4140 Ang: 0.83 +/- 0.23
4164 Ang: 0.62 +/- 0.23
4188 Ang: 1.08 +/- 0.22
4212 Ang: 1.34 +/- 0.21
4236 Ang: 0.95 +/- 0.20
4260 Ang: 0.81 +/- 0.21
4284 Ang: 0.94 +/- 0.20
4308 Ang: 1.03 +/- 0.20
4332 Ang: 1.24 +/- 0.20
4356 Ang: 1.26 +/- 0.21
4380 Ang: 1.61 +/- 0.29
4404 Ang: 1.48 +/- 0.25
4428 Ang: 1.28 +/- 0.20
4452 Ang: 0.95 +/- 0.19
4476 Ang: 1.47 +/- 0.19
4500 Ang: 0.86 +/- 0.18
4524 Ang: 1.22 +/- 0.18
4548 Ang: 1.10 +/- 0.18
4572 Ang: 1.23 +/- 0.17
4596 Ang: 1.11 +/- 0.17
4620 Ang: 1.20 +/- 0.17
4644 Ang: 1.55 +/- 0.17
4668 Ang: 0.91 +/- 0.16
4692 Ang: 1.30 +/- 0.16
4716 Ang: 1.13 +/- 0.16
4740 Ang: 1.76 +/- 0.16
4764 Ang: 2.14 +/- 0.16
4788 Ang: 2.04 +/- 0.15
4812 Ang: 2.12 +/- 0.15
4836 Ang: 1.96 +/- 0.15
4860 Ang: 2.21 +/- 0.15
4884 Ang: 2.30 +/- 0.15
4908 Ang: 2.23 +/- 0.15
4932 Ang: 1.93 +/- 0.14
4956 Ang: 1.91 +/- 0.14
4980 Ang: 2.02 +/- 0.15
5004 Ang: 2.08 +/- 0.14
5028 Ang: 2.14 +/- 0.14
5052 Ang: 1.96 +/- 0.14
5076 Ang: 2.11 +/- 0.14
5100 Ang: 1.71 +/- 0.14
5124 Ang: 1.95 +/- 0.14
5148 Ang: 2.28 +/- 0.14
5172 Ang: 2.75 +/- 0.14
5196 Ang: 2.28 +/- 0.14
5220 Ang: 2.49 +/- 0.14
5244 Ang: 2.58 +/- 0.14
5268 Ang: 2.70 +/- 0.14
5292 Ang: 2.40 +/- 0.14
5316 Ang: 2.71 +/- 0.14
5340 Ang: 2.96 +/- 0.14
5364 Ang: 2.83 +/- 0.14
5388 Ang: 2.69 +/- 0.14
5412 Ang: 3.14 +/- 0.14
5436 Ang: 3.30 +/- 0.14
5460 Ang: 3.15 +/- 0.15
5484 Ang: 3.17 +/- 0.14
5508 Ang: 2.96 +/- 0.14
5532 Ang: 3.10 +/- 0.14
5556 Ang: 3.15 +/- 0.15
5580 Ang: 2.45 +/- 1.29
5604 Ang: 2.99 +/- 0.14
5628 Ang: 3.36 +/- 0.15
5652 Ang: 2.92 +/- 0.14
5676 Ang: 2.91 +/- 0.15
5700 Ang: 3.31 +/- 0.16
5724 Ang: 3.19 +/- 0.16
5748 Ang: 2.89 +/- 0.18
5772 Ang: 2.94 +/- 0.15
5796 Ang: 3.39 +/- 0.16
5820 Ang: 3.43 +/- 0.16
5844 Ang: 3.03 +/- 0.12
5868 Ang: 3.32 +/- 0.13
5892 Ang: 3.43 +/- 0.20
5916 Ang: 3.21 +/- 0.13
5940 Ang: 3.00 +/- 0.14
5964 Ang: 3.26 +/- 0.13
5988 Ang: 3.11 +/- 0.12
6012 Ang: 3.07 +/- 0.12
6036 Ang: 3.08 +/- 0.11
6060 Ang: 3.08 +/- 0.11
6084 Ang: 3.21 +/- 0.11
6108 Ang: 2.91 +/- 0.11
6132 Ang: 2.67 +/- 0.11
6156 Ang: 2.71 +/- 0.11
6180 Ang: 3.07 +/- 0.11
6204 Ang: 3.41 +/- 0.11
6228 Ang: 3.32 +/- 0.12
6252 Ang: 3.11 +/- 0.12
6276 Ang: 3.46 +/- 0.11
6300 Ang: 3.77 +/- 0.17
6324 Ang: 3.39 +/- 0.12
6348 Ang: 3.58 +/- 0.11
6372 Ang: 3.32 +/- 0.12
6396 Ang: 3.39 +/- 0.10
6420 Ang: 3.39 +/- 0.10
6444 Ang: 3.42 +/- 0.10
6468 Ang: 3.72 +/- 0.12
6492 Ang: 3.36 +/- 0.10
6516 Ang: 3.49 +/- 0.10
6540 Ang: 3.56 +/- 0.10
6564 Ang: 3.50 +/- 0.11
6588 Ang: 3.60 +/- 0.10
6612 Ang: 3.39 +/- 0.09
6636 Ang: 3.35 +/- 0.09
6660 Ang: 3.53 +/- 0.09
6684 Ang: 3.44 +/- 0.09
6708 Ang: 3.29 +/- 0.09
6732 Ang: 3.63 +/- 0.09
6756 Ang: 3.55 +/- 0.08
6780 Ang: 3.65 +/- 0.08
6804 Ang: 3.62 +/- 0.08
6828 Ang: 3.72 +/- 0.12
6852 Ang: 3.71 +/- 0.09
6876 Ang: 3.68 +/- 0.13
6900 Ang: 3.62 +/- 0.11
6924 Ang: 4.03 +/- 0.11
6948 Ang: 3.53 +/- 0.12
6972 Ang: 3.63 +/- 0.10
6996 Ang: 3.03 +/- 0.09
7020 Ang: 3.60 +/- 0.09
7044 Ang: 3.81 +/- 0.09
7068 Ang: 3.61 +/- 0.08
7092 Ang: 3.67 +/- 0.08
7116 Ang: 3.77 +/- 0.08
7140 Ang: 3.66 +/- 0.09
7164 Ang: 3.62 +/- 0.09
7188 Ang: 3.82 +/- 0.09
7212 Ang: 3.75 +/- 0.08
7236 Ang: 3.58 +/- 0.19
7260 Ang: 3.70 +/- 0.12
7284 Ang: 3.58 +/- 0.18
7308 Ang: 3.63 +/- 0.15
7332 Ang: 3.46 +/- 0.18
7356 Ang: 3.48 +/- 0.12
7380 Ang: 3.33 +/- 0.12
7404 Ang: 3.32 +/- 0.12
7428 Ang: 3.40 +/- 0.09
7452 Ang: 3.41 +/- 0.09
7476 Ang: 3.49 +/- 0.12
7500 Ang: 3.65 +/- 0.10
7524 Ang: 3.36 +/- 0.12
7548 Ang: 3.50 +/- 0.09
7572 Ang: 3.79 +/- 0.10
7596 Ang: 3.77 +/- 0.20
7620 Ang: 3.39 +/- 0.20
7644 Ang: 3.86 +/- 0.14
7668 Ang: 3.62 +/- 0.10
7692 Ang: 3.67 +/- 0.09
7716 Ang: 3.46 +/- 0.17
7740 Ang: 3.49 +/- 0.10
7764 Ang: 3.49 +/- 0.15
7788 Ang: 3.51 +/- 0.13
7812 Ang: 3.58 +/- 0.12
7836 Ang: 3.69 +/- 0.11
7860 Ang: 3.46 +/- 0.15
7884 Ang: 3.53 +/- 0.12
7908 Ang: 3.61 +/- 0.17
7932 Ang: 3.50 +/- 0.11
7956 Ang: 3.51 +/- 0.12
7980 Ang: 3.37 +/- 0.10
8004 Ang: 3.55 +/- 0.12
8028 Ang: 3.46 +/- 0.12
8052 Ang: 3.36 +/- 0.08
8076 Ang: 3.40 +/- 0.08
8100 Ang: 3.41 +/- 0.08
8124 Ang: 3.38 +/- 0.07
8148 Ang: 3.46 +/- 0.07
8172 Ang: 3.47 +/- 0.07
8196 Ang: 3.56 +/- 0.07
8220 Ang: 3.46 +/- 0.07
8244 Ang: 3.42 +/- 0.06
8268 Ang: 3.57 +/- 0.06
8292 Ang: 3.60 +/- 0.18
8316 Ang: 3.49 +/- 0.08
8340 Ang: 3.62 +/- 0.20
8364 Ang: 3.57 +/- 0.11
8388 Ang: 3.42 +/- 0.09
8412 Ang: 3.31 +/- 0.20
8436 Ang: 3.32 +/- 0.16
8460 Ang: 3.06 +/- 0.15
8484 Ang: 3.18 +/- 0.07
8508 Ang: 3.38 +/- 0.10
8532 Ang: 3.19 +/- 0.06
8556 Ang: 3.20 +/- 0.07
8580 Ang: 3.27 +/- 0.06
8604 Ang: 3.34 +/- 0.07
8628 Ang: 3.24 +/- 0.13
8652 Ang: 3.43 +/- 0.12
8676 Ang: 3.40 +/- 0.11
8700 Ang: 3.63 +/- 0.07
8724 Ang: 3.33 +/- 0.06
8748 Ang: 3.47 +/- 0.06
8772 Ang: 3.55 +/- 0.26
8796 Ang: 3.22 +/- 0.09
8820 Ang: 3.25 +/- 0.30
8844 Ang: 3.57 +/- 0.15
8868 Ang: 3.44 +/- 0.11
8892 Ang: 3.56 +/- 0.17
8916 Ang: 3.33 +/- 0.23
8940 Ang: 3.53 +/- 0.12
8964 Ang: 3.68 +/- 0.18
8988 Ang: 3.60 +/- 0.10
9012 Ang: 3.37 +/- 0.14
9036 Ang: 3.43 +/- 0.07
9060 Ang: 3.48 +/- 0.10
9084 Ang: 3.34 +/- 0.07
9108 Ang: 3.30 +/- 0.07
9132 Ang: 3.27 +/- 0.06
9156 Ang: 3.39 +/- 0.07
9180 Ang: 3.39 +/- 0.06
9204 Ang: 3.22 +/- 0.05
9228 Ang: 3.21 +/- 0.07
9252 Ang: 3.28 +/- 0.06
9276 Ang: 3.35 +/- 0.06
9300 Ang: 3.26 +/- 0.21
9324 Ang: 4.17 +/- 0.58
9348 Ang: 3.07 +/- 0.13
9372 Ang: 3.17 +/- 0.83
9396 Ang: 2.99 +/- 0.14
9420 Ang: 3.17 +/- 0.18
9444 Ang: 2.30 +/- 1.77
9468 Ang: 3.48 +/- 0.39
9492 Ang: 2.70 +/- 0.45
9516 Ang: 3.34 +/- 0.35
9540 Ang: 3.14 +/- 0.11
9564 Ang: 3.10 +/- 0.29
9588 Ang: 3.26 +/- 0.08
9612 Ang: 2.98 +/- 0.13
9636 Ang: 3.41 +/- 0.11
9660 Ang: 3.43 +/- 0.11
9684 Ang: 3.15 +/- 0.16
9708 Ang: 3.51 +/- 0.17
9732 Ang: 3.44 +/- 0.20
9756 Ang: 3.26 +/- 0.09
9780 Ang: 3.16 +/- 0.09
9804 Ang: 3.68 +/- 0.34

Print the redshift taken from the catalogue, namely 0.19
